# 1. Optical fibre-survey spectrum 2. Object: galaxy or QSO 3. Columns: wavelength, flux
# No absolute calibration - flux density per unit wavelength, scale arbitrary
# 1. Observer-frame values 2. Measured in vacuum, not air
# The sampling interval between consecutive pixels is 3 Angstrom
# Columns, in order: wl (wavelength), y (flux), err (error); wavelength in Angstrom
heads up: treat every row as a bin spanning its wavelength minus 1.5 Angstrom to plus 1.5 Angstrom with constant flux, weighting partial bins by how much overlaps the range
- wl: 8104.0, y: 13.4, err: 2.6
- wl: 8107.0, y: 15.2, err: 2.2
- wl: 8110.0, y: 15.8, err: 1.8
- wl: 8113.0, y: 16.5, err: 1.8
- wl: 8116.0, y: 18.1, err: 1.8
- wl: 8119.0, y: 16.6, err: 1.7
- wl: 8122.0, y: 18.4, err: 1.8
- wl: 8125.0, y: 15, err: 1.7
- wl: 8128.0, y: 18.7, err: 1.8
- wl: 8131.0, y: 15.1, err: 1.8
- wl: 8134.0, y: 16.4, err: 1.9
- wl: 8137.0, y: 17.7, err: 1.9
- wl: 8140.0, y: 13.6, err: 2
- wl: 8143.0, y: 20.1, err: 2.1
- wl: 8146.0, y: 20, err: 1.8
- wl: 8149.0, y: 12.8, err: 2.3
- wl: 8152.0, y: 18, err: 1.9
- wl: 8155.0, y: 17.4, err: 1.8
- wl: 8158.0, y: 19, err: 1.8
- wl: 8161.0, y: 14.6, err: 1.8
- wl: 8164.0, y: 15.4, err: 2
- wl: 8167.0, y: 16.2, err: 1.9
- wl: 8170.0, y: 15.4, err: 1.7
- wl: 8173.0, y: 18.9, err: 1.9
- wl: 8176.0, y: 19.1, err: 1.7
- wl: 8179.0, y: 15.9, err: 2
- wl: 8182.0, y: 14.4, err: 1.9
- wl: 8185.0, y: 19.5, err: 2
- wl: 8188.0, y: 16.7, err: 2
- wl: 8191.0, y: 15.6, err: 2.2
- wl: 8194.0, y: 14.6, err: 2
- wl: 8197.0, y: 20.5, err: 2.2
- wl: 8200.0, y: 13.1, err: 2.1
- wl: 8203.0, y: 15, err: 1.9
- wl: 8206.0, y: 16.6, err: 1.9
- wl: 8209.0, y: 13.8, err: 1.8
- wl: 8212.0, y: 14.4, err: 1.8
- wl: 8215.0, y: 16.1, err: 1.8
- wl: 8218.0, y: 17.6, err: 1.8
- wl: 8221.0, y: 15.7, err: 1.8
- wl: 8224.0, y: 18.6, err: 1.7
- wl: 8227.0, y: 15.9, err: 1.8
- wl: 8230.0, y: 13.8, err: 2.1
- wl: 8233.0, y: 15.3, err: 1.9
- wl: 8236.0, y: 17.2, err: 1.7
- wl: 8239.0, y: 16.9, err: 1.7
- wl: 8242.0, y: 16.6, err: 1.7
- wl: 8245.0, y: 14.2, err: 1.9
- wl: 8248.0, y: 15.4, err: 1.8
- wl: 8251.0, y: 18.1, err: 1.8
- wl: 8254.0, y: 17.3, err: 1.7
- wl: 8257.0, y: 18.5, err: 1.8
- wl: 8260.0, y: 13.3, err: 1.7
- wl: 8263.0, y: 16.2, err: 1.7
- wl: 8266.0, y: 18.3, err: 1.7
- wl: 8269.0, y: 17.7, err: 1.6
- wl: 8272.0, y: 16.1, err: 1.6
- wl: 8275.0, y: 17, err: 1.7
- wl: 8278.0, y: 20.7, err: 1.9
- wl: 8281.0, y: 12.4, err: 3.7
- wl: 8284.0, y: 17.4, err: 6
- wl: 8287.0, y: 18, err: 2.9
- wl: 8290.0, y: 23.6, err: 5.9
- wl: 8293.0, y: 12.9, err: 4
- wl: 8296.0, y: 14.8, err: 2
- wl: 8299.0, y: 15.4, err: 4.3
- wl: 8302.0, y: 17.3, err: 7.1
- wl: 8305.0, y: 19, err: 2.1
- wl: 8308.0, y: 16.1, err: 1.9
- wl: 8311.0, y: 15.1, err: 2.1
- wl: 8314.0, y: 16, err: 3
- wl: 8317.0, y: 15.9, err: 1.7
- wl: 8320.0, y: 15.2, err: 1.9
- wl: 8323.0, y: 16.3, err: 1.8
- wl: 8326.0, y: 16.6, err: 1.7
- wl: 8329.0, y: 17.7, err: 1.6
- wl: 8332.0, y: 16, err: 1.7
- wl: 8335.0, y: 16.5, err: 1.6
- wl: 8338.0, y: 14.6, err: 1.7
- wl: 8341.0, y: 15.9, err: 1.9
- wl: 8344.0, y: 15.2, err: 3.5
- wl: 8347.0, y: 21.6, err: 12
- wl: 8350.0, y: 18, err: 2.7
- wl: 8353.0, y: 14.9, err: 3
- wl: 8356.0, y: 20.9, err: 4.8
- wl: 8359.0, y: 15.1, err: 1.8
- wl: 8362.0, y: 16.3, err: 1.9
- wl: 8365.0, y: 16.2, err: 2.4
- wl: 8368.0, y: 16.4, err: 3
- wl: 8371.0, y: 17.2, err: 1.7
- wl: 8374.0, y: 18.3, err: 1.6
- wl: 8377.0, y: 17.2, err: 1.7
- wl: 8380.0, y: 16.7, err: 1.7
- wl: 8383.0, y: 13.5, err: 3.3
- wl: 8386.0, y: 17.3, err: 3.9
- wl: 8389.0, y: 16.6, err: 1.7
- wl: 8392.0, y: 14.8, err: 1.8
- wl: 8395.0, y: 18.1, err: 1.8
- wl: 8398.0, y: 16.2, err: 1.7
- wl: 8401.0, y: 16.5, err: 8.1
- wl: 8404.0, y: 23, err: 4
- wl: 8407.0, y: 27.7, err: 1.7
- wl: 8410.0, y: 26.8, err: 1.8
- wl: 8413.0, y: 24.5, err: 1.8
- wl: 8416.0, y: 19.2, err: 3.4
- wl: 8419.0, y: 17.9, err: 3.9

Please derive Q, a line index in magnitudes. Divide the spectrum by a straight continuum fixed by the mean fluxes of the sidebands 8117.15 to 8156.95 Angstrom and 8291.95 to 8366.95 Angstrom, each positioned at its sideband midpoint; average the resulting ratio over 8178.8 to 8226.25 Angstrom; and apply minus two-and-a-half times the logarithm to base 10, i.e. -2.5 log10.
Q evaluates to 0.04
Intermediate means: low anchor 16.9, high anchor 16.4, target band 16.1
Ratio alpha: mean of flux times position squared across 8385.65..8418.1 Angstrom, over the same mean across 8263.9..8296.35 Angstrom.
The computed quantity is 1.20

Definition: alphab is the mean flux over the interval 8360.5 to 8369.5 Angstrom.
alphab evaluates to 16.3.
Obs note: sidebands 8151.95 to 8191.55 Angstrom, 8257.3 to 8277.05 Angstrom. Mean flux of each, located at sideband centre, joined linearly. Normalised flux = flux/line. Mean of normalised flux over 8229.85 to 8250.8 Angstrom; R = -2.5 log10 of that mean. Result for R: 0.06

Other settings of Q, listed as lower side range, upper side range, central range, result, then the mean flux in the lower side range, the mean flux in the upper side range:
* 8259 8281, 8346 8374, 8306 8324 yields 0.08 mag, 16.8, 17.4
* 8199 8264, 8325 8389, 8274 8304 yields -0.04 mag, 15.9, 16.8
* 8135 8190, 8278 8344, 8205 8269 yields 0.03 mag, 16.9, 16.4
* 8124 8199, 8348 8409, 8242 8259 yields 0.04 mag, 16.8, 17.7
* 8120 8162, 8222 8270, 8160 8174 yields 0.05 mag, 16.9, 16.4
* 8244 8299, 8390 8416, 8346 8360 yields 0.07 mag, 16.8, 20.8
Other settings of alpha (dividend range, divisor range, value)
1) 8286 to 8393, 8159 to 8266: 1.06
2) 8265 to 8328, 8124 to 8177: 1.03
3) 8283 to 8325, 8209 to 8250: 1.06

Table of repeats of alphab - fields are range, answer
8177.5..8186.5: 16.6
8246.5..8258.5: 17.3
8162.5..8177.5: 17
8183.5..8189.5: 18.1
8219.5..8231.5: 16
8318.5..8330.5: 16.4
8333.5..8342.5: 15.7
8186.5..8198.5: 16.8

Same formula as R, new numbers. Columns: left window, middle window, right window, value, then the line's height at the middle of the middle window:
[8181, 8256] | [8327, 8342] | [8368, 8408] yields 0.070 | 17.2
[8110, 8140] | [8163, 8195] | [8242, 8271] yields 0.006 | 16.7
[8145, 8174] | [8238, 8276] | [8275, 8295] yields 0.042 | 17.2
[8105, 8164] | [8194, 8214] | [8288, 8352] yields 0.080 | 16.7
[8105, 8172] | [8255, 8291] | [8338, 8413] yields 0.004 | 17.4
